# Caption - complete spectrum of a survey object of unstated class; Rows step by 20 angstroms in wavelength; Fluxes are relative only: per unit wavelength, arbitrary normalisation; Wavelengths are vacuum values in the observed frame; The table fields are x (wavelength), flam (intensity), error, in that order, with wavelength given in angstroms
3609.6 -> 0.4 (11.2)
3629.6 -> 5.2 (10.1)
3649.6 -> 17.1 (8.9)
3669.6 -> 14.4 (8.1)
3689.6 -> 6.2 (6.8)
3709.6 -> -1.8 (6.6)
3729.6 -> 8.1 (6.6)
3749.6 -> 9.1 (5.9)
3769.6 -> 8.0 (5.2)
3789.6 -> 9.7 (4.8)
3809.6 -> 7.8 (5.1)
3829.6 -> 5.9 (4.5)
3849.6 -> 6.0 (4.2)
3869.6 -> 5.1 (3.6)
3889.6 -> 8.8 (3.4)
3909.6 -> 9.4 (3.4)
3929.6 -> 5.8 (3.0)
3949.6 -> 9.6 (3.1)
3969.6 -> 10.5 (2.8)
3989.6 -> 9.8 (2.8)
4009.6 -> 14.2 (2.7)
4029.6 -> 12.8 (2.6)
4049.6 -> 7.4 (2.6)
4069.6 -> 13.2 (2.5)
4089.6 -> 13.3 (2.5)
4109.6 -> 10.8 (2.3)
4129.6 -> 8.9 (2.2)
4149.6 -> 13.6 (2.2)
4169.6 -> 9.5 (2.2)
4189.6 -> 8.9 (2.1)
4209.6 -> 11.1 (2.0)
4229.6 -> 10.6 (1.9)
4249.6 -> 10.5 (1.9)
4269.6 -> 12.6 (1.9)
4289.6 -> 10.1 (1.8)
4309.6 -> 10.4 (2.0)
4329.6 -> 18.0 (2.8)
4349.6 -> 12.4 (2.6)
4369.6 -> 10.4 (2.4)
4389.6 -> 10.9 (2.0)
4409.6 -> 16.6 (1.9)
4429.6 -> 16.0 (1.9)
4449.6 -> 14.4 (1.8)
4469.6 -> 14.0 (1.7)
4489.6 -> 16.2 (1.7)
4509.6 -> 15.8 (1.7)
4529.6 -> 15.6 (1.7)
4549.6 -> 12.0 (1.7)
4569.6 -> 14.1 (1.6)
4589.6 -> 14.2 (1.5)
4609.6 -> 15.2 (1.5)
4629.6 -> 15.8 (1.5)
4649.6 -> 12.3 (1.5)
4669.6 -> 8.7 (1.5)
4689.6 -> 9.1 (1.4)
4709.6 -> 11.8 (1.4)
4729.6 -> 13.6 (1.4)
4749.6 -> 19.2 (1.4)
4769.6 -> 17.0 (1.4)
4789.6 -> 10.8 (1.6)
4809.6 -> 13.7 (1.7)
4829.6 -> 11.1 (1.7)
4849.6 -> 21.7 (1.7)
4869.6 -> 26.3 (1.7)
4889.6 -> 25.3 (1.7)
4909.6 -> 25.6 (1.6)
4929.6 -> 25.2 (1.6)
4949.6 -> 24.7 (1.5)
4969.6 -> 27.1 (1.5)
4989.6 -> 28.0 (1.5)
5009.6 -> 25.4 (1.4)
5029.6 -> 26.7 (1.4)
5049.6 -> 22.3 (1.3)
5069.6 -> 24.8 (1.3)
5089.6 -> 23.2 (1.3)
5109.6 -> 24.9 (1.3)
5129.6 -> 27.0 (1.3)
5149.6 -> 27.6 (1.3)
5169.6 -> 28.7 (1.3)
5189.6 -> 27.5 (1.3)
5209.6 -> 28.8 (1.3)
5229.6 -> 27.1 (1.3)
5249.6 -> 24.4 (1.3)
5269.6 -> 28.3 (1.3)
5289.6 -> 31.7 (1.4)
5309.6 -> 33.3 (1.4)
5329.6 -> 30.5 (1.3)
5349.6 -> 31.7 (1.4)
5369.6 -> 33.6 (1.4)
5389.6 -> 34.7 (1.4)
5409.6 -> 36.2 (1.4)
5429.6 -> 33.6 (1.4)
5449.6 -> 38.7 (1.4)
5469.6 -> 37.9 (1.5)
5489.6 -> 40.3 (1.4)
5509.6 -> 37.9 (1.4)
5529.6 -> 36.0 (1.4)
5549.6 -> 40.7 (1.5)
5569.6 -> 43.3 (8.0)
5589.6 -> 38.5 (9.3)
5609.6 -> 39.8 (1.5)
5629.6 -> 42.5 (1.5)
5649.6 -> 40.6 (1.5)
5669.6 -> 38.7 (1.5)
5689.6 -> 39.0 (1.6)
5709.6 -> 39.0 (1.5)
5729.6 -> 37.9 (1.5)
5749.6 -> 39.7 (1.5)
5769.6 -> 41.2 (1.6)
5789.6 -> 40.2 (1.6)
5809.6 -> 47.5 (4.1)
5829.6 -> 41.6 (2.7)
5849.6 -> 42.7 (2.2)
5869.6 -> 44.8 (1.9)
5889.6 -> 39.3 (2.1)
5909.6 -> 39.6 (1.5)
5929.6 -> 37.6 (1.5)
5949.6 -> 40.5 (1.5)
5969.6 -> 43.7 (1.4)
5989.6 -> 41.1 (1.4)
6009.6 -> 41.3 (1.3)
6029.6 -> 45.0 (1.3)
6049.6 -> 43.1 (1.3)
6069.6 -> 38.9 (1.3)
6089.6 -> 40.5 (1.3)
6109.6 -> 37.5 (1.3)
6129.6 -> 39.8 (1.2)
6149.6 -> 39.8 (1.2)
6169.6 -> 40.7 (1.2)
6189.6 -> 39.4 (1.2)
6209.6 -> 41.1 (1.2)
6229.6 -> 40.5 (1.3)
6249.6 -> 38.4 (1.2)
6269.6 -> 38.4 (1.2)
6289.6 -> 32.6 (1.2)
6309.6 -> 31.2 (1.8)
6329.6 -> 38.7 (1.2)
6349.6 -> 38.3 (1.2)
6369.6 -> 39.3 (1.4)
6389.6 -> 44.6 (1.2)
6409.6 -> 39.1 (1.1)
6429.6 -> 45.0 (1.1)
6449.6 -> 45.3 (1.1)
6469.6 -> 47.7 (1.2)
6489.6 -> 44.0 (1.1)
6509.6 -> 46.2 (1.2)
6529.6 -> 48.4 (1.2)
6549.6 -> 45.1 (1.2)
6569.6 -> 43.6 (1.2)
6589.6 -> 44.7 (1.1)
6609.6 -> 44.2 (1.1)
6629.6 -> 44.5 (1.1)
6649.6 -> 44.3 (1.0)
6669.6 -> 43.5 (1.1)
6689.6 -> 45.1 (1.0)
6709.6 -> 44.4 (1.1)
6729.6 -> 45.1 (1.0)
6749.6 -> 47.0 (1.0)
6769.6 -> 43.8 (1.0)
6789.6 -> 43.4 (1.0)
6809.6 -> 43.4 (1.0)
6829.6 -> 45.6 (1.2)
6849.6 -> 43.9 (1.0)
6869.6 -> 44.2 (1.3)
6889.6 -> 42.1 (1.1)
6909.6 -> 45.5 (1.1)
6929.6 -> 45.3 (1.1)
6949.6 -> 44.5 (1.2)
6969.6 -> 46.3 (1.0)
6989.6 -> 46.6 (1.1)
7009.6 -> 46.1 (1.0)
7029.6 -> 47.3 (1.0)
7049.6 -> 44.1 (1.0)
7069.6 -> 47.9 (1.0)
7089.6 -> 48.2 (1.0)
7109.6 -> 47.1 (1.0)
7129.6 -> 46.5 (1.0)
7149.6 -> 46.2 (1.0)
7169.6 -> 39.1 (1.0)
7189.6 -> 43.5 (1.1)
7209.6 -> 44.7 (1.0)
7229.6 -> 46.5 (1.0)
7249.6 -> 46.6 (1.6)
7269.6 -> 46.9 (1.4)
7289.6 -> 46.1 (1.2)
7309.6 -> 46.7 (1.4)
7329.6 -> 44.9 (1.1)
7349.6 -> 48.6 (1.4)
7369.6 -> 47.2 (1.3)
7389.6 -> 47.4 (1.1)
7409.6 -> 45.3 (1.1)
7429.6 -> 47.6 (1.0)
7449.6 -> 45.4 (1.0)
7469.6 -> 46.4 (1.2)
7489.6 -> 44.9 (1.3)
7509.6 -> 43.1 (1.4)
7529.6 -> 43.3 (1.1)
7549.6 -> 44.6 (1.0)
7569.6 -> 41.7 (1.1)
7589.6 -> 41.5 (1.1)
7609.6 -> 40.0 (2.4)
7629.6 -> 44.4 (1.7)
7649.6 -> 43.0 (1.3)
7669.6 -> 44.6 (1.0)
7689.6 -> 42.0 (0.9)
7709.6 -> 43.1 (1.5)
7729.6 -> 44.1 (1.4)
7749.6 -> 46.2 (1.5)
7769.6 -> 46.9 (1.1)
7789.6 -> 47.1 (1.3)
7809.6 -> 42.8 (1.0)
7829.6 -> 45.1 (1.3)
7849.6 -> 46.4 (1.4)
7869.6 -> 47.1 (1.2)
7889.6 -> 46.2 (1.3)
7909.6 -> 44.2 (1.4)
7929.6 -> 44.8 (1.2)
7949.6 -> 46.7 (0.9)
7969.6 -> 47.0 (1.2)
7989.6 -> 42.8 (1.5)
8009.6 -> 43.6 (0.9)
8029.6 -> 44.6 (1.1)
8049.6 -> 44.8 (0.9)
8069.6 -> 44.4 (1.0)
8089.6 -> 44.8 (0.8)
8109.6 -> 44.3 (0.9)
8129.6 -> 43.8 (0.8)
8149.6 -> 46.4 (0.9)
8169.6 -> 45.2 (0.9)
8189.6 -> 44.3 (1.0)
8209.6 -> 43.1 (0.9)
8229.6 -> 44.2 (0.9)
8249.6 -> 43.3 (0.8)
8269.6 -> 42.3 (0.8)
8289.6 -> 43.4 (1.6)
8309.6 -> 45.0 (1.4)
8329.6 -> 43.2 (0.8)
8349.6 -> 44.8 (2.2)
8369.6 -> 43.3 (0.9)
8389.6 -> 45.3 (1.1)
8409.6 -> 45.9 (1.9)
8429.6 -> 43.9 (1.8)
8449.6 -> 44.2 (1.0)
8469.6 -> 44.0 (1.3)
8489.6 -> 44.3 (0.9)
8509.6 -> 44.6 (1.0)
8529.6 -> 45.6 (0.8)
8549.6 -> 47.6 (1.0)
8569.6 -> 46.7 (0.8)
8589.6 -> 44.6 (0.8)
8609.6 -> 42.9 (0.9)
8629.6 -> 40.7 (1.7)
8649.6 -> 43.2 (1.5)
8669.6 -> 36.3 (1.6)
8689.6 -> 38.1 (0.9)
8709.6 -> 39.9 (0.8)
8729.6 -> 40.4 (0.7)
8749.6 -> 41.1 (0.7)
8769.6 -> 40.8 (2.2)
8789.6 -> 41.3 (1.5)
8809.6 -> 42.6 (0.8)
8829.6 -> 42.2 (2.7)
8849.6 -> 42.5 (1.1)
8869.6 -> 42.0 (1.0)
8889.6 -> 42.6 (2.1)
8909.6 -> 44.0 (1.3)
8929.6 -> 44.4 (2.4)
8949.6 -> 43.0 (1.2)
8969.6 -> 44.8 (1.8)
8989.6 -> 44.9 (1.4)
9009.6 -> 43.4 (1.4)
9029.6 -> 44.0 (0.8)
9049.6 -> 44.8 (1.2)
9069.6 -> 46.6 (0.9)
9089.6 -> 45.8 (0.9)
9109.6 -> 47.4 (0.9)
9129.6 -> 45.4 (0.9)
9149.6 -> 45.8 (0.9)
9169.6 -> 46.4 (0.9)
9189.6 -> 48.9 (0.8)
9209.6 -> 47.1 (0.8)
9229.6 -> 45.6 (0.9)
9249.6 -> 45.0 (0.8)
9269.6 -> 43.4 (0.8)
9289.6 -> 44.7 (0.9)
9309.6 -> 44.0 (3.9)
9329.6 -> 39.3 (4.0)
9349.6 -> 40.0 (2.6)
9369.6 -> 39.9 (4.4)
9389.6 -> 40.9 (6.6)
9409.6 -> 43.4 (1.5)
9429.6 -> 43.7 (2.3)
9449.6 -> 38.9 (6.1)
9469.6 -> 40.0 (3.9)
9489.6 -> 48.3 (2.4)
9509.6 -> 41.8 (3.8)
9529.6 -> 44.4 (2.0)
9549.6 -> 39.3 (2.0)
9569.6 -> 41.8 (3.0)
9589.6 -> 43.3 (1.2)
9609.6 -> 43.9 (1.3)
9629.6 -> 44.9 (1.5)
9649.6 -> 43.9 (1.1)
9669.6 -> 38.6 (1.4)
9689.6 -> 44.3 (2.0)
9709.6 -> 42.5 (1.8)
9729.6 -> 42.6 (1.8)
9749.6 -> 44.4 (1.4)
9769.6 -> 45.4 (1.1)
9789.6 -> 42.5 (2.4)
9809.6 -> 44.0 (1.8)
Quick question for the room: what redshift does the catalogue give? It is 0.217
